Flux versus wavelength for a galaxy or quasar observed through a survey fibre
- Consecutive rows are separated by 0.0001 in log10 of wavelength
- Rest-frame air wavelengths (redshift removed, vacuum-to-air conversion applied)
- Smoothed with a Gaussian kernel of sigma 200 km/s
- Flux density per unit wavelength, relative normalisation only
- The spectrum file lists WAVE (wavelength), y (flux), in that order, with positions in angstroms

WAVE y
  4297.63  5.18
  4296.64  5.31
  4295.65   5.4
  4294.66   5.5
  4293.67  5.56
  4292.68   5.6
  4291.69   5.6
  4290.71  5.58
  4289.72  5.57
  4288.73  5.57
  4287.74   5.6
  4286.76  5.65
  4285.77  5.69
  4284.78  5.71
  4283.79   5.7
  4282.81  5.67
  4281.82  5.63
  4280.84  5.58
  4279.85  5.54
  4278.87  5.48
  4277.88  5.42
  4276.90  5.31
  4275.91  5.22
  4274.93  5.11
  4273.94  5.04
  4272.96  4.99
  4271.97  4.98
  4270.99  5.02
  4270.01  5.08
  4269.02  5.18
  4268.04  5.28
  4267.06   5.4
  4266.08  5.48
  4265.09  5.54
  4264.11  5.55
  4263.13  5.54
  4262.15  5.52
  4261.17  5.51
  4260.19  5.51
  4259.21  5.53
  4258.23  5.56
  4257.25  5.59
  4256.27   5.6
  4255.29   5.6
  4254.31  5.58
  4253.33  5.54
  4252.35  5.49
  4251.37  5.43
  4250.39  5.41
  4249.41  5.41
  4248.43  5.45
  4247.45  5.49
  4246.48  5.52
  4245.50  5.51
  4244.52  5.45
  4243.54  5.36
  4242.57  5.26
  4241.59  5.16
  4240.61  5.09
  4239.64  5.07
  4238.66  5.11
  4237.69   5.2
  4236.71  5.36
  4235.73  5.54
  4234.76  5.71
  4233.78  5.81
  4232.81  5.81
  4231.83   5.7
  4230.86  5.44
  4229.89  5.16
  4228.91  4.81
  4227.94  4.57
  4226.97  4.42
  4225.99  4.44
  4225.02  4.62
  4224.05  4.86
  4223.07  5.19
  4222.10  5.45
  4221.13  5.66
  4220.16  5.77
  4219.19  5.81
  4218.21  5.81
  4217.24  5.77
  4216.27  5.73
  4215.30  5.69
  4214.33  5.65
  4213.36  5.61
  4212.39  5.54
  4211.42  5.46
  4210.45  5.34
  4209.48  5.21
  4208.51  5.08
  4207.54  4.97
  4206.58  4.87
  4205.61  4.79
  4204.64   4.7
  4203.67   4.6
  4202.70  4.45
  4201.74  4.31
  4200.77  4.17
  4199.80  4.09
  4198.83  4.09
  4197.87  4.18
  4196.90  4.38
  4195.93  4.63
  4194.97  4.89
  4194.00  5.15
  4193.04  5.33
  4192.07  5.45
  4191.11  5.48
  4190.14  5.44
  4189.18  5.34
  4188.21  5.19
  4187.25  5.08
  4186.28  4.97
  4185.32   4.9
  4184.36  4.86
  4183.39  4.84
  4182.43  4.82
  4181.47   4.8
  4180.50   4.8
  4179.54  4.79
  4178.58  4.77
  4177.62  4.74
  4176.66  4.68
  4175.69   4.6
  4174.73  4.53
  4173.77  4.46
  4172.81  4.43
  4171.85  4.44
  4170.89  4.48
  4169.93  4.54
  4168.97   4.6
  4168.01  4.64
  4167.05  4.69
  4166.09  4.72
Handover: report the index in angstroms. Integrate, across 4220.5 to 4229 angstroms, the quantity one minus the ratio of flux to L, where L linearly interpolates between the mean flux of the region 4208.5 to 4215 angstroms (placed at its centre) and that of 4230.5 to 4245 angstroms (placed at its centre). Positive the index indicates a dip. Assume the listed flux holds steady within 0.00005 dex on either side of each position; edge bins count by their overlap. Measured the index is 0.8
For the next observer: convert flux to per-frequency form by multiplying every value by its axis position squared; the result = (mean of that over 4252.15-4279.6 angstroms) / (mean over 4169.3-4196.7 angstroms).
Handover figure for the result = 1.1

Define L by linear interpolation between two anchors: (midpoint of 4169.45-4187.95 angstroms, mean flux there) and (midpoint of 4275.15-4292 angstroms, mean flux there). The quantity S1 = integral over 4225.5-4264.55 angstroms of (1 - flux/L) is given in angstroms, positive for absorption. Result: -0.9 angstroms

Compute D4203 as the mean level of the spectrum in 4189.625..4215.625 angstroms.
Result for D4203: 4.94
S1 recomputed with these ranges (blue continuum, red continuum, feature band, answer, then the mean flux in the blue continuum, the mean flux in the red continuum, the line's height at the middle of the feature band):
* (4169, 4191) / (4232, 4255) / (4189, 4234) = 0.2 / 4.8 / 5.43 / 5.11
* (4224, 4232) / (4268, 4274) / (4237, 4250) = -1.0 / 4.87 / 5.07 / 4.94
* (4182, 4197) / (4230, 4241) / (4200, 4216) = 0.6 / 5.06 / 5.44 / 5.21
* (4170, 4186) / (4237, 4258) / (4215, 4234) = -0.6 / 4.69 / 5.4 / 5.16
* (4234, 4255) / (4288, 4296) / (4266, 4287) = 0.5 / 5.39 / 5.55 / 5.5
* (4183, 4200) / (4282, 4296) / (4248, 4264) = -0.4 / 4.92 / 5.6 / 5.37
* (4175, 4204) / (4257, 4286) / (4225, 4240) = -0.2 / 4.79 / 5.41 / 5.12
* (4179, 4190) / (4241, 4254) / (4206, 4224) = -1.0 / 4.96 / 5.42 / 5.18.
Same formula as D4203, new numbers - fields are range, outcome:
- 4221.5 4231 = 4.89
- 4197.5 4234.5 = 5.1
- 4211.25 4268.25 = 5.41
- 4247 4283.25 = 5.41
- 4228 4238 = 5.42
